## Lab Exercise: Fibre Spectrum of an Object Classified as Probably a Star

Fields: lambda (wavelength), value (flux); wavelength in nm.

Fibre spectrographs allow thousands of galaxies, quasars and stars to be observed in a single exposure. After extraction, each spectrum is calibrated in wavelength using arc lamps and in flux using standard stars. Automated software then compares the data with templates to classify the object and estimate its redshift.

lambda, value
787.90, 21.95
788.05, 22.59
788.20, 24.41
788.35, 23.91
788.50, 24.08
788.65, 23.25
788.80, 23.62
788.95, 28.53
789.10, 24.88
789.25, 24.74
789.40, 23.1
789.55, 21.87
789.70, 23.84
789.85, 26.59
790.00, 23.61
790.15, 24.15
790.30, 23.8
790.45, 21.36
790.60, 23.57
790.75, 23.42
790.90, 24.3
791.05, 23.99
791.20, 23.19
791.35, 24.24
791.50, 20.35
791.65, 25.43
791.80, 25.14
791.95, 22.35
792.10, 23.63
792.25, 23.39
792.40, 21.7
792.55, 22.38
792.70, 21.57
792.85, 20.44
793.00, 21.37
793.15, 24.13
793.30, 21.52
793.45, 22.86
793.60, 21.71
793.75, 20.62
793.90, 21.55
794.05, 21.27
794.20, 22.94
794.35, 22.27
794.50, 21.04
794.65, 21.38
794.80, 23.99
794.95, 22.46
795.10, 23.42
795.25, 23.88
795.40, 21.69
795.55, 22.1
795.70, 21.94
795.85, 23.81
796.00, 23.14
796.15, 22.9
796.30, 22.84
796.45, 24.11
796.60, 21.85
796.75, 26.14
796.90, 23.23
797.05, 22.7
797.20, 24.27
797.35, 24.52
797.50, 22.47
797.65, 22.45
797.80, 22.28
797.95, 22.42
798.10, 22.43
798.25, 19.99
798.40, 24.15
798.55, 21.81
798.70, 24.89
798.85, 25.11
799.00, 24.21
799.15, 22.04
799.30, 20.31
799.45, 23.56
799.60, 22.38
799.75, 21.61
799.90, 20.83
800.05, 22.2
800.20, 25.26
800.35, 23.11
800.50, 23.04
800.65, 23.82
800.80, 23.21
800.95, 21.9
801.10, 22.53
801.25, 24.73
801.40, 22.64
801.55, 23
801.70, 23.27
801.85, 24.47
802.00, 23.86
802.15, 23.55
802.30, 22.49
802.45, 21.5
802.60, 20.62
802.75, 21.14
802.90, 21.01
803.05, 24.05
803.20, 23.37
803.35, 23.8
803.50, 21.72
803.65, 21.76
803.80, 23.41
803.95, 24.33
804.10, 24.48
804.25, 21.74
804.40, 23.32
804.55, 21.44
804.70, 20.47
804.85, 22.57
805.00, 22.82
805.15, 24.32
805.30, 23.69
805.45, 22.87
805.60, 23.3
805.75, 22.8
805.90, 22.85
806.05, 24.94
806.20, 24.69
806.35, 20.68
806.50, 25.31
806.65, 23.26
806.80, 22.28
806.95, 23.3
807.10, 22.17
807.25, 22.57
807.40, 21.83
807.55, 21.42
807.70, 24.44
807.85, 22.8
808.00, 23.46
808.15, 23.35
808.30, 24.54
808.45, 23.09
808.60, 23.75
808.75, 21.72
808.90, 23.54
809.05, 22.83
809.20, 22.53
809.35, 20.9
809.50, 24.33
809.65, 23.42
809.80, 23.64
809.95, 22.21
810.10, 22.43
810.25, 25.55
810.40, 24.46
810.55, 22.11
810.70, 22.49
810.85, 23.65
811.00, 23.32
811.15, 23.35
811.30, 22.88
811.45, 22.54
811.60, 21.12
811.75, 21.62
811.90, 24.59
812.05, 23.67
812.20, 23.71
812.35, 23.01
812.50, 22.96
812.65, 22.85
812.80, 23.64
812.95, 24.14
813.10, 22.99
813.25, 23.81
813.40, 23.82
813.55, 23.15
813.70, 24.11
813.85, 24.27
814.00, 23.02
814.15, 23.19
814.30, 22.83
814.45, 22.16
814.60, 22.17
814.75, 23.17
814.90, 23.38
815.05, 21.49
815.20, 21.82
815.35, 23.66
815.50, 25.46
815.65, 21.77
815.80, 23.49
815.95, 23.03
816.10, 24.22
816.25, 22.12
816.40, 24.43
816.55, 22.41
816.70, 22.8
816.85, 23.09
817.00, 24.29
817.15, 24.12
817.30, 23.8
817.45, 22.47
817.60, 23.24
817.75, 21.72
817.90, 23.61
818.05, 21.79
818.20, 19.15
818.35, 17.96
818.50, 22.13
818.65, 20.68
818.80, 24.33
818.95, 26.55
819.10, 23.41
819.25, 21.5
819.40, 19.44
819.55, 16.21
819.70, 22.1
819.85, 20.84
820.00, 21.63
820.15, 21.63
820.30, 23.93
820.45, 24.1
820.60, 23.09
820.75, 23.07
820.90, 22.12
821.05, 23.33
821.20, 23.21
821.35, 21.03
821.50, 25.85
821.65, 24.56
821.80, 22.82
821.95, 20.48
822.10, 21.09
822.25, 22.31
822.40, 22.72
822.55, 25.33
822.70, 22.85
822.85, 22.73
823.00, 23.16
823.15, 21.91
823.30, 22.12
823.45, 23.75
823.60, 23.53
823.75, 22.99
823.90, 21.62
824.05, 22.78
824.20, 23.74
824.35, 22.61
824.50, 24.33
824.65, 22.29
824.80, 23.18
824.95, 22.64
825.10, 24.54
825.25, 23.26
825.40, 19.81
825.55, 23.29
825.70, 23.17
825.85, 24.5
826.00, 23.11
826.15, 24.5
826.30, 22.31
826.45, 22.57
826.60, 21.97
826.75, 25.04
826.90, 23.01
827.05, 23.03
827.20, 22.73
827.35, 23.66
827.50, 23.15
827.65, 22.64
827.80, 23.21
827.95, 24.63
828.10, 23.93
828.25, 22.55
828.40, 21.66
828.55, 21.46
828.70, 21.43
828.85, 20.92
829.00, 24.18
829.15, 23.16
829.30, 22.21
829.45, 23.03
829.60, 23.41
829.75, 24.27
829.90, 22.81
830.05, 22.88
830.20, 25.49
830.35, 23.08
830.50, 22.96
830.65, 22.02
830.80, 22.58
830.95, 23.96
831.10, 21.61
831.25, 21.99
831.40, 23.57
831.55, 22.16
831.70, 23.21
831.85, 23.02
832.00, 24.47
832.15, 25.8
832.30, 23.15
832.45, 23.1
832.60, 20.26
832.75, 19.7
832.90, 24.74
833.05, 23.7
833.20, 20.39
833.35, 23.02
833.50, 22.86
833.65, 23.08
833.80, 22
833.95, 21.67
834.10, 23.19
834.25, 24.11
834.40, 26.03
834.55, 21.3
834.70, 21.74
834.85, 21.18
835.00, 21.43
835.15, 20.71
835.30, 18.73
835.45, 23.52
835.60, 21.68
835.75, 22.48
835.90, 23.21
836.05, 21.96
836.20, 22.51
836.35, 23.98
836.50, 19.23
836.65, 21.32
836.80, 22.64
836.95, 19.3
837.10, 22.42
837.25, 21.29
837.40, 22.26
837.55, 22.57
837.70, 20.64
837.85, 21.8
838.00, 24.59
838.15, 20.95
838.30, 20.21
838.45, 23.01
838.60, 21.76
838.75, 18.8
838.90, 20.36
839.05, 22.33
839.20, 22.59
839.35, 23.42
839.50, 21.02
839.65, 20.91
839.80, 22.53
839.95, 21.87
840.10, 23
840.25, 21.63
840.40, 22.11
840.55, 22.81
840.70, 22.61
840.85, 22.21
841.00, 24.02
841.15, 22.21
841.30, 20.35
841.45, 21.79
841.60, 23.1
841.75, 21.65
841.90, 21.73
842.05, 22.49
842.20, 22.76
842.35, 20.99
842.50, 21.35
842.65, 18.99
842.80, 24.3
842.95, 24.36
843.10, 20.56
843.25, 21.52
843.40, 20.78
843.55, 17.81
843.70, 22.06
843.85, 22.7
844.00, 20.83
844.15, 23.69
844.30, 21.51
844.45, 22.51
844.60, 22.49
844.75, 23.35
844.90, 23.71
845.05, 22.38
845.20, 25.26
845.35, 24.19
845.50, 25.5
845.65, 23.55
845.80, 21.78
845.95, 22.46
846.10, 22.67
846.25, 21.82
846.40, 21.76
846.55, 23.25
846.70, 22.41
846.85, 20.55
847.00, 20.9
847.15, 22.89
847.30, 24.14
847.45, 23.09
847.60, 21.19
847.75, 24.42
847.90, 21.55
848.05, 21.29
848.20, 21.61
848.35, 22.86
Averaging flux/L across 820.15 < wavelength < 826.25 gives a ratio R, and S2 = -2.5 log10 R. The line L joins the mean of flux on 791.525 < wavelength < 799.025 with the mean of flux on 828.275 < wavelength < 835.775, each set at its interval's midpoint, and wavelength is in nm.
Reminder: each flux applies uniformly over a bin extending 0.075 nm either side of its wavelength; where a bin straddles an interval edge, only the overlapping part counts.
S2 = -0.02 mag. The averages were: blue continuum 22.8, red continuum 22.6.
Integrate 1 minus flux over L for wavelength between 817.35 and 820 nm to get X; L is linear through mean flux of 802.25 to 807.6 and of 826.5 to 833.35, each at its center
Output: 0.14 nm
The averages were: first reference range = 22.7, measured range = 21.6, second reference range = 22.9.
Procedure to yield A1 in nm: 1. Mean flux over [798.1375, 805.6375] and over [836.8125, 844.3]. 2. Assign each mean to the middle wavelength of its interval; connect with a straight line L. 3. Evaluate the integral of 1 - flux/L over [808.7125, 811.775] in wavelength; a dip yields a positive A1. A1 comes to -0.04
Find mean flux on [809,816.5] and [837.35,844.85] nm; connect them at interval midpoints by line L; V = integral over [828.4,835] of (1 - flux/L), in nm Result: -0.13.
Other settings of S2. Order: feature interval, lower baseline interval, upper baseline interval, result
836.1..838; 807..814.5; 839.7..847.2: 0.03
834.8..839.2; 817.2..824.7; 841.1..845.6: 0.03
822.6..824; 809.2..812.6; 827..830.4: 0.01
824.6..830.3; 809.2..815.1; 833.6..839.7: -0.03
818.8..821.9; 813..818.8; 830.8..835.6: 0.01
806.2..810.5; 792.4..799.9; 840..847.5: -0.03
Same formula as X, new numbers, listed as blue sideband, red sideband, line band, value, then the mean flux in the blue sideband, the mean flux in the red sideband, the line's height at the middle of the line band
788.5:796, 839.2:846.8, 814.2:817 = -0.039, 23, 22.3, 22.7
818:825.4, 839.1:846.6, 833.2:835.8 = 0.017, 22.5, 22.3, 22.4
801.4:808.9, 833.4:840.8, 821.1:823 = -0.042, 22.9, 22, 22.4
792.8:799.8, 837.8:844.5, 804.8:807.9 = -0.085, 22.7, 21.9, 22.5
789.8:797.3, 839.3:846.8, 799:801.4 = 0.008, 22.9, 22.3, 22.8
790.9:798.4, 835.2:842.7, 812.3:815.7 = -0.129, 22.7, 21.8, 22.3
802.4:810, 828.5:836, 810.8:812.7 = -0.015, 22.9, 22.7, 22.8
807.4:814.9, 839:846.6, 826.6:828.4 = -0.046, 23.1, 22.3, 22.7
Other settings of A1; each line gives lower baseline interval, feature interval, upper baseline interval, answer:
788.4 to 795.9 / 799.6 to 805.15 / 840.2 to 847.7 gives 0.03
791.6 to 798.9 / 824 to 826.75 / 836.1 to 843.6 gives -0.12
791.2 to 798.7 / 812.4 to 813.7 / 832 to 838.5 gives -0.06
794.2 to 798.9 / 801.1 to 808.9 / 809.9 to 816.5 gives 0.03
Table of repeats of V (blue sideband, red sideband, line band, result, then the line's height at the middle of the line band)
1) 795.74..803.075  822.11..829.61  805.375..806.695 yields -0.028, 22.9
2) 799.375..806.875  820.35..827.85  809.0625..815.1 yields -0.042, 23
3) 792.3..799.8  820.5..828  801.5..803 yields 0.012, 22.7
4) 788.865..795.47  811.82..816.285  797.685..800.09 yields 0.062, 23.1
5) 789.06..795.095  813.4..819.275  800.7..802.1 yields -0.025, 22.9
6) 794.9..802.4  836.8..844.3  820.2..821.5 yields -0.043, 22.4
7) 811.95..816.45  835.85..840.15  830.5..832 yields -0.039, 22.2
